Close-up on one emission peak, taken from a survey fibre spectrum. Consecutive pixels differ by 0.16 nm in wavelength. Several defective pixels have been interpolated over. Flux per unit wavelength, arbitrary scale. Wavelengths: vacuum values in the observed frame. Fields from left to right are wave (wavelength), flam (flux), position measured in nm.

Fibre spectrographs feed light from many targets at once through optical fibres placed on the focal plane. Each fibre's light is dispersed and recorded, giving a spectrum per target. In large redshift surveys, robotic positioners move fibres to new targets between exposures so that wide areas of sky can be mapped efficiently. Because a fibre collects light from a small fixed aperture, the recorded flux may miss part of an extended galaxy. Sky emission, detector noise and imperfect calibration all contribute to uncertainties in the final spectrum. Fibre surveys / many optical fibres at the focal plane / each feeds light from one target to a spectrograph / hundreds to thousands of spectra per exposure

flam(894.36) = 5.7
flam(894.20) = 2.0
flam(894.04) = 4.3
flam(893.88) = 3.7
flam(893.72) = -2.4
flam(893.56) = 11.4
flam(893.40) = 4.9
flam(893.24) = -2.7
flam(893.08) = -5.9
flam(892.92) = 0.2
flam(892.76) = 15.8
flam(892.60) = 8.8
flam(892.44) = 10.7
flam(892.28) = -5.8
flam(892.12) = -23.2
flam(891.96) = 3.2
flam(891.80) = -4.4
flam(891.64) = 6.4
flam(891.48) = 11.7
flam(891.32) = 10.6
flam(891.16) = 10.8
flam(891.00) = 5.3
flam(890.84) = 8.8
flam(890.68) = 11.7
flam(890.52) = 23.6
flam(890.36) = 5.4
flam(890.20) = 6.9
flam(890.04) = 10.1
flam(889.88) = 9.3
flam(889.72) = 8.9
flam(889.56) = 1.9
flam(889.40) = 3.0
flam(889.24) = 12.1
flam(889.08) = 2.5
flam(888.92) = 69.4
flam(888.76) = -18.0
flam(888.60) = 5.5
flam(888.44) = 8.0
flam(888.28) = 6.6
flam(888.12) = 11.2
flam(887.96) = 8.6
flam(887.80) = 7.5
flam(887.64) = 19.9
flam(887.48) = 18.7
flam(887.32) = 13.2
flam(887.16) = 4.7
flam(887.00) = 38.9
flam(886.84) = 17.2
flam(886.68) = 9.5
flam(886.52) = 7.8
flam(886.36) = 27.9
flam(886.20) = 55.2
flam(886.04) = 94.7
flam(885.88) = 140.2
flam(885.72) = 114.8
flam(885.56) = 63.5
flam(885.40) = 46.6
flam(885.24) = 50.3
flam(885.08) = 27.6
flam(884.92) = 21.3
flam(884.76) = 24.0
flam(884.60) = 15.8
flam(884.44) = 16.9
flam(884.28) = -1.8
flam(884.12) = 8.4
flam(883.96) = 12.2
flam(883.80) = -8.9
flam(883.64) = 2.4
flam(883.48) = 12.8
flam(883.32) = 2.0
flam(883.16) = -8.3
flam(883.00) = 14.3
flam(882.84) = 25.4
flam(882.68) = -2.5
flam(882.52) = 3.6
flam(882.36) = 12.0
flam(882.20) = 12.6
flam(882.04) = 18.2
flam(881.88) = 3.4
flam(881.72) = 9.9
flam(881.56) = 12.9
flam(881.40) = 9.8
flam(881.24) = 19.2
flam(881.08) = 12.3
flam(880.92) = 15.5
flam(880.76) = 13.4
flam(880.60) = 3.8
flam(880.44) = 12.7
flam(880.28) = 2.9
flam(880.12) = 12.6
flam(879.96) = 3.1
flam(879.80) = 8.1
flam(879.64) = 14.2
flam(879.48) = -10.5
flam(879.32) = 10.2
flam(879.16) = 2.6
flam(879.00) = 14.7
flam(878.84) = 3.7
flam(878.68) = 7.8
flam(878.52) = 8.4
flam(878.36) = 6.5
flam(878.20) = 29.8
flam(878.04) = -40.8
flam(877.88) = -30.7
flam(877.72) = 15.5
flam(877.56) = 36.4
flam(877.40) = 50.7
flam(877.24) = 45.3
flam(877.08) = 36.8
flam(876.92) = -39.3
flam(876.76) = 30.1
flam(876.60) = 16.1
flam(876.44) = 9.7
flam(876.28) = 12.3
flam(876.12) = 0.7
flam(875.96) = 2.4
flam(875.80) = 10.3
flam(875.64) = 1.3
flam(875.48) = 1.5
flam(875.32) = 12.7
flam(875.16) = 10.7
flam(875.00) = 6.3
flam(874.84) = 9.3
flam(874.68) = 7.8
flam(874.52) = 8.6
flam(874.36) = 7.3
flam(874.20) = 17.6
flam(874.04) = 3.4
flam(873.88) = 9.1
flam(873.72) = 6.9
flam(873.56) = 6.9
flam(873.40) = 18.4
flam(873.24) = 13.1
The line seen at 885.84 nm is [O III]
